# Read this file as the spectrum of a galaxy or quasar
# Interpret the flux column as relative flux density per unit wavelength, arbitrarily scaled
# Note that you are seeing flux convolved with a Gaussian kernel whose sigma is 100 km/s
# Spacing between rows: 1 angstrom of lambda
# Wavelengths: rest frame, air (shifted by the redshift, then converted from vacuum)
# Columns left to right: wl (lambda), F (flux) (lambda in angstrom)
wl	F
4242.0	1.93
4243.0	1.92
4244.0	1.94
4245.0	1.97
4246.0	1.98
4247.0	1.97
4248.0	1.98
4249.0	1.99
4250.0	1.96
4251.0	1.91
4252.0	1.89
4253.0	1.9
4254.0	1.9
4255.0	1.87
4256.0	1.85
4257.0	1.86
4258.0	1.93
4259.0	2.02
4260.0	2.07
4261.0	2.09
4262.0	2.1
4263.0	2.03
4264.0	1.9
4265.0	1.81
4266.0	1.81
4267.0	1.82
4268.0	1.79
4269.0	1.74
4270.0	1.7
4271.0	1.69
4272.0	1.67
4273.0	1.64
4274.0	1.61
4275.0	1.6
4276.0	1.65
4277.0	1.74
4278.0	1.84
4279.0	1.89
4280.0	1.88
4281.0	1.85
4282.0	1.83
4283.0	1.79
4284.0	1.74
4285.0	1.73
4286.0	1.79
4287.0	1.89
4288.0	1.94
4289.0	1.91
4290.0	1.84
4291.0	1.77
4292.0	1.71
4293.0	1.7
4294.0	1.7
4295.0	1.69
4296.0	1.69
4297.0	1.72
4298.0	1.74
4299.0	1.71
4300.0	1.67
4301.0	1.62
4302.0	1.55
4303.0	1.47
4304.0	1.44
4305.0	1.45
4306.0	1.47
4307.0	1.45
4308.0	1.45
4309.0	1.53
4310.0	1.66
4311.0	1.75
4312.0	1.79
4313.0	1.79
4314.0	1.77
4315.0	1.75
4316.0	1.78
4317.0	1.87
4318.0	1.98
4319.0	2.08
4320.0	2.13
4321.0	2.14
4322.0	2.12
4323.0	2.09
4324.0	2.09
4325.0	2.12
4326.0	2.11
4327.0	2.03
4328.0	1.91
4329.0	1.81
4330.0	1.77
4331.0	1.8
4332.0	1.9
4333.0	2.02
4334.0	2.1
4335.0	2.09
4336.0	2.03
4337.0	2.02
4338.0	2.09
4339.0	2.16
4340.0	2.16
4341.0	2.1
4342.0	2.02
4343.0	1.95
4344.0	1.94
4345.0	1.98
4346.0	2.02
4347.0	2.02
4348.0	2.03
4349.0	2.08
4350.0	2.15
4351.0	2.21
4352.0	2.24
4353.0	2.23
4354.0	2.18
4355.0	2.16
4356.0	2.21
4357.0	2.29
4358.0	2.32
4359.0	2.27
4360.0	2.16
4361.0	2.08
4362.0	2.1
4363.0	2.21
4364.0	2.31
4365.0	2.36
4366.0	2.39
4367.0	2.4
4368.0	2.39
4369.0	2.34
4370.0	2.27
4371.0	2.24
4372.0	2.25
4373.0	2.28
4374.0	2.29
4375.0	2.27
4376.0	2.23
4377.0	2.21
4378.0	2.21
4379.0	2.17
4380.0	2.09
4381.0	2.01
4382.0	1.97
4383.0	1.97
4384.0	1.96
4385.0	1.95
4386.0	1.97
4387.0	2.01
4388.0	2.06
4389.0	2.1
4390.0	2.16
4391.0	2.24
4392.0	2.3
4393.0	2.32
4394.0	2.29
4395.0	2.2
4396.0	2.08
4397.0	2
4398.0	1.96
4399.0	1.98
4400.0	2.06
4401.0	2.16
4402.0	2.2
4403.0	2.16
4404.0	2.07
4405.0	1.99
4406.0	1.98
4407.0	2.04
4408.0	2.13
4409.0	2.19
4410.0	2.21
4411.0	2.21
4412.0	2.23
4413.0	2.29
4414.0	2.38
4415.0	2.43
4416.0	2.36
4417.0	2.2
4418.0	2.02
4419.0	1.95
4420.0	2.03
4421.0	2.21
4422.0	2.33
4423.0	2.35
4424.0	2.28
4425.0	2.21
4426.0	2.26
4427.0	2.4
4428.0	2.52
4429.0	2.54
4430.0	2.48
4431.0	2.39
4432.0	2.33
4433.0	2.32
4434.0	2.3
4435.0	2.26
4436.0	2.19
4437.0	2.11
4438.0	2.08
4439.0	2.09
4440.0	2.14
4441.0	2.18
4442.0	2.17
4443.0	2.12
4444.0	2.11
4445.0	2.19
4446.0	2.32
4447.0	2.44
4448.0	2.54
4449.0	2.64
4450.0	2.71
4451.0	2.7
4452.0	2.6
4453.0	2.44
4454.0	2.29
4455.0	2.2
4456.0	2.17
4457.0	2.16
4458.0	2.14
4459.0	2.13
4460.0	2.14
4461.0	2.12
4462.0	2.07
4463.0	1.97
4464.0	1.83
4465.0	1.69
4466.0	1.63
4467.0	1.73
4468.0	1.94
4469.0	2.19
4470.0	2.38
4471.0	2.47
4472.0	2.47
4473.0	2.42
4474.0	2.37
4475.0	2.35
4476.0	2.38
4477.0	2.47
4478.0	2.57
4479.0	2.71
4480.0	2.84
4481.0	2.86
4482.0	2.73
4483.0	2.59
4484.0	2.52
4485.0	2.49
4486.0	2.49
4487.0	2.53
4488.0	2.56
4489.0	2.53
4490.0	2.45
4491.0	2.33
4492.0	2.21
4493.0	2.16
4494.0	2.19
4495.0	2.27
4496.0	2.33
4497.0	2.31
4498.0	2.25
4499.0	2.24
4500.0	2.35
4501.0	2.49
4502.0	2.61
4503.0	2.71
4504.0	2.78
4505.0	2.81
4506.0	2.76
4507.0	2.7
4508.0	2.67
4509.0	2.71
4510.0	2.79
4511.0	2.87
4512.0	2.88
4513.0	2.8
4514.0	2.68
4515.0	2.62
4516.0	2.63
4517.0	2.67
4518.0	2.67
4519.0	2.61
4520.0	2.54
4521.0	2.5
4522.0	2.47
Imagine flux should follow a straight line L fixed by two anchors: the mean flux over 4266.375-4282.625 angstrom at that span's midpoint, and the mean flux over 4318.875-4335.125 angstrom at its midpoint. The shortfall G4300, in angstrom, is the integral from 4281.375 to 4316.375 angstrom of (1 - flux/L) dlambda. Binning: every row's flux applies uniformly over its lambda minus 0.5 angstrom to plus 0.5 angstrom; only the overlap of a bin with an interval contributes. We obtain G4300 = 3.26 angstrom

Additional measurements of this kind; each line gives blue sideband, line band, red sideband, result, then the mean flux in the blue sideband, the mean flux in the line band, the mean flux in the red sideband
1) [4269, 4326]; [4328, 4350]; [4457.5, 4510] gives -1.19 angstrom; 1.76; 2.01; 2.38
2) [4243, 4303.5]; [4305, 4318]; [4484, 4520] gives 1.78 angstrom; 1.82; 1.68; 2.55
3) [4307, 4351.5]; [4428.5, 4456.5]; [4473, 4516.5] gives 0.45 angstrom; 1.96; 2.32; 2.55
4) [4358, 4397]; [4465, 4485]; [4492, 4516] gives 0.72 angstrom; 2.19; 2.39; 2.56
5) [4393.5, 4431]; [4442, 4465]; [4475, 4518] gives 1.12 angstrom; 2.2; 2.26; 2.56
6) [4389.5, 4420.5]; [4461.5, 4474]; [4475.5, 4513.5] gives 1.83 angstrom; 2.16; 2.08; 2.55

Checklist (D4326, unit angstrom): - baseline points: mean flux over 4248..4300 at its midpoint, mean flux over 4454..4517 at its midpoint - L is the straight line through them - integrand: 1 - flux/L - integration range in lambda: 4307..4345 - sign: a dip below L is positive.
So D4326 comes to 0.6 angstrom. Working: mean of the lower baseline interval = 1.82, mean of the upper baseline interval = 2.41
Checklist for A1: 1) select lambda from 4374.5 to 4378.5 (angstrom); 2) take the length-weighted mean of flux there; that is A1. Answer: 2.23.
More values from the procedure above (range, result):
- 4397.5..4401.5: 2.04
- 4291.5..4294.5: 1.7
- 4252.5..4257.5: 1.88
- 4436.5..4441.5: 2.12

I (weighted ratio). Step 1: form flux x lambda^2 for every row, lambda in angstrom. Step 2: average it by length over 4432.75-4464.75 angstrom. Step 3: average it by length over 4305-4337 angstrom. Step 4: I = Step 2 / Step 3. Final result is 1.26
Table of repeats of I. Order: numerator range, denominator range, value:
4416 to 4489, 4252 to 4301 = 1.38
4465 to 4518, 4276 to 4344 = 1.47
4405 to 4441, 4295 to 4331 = 1.32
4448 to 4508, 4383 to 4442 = 1.12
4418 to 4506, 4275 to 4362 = 1.31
